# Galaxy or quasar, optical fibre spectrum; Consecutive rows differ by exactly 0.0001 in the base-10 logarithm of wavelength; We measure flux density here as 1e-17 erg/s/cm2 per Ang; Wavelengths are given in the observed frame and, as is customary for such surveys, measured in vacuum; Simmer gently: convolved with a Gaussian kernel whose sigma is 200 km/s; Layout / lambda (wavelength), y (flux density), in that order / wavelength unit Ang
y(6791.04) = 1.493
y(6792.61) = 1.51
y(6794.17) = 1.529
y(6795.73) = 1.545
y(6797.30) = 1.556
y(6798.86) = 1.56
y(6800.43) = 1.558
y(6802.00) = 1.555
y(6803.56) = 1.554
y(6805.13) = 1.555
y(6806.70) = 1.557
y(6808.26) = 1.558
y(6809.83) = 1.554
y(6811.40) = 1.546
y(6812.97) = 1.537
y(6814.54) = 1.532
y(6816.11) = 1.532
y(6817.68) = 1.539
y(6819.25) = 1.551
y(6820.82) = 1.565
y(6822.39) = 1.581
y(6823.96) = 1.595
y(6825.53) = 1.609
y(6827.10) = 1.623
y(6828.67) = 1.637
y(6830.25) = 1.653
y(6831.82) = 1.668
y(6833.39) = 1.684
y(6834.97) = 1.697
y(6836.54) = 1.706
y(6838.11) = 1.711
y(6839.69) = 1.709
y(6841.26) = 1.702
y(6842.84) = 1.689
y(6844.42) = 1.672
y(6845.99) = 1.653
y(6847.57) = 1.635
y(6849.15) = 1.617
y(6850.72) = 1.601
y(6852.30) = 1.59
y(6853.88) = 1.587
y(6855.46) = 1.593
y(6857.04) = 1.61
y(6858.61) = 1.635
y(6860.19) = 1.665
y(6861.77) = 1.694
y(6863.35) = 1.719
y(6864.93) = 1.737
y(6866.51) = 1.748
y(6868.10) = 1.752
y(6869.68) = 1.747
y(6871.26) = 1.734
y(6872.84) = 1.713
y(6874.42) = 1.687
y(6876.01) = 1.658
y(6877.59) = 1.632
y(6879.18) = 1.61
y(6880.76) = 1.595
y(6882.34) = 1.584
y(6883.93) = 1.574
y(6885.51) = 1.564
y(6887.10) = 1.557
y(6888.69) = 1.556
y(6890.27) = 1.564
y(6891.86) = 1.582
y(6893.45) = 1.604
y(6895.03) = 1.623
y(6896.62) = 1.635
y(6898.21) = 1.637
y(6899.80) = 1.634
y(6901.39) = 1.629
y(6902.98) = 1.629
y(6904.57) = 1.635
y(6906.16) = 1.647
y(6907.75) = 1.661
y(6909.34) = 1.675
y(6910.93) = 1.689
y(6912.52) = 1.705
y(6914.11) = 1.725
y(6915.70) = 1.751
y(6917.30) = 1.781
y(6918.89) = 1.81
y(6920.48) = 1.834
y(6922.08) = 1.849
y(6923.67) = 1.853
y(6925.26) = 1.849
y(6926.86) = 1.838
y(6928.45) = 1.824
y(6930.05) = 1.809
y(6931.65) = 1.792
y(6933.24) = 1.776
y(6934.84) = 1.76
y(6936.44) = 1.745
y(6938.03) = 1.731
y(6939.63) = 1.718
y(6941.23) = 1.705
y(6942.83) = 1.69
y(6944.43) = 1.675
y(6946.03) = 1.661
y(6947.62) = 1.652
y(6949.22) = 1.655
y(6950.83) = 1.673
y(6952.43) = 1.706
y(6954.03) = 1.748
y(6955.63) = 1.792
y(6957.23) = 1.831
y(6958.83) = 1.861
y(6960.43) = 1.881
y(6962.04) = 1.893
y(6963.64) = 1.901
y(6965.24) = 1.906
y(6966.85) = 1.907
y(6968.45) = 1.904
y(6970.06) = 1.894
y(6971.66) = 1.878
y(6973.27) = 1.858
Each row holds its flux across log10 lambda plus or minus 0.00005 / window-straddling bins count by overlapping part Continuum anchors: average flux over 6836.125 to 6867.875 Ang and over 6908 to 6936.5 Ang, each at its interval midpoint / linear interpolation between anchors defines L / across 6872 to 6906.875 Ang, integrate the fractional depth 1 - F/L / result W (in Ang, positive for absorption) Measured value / 2.2 Ang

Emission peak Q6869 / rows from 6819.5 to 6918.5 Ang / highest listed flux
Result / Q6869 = 1.781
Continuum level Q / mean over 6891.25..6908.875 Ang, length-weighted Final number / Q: 1.63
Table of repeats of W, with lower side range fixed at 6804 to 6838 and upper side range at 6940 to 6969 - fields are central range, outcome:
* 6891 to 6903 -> 0.6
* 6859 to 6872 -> -0.5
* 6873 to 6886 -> 0.4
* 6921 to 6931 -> -0.6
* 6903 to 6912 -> 0.3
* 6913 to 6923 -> -0.4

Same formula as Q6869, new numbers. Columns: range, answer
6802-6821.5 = 1.565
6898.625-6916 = 1.751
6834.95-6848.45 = 1.711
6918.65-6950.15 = 1.853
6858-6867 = 1.748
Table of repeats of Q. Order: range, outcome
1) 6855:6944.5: 1.69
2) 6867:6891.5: 1.64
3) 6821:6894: 1.65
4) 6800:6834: 1.58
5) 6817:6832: 1.6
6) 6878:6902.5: 1.6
